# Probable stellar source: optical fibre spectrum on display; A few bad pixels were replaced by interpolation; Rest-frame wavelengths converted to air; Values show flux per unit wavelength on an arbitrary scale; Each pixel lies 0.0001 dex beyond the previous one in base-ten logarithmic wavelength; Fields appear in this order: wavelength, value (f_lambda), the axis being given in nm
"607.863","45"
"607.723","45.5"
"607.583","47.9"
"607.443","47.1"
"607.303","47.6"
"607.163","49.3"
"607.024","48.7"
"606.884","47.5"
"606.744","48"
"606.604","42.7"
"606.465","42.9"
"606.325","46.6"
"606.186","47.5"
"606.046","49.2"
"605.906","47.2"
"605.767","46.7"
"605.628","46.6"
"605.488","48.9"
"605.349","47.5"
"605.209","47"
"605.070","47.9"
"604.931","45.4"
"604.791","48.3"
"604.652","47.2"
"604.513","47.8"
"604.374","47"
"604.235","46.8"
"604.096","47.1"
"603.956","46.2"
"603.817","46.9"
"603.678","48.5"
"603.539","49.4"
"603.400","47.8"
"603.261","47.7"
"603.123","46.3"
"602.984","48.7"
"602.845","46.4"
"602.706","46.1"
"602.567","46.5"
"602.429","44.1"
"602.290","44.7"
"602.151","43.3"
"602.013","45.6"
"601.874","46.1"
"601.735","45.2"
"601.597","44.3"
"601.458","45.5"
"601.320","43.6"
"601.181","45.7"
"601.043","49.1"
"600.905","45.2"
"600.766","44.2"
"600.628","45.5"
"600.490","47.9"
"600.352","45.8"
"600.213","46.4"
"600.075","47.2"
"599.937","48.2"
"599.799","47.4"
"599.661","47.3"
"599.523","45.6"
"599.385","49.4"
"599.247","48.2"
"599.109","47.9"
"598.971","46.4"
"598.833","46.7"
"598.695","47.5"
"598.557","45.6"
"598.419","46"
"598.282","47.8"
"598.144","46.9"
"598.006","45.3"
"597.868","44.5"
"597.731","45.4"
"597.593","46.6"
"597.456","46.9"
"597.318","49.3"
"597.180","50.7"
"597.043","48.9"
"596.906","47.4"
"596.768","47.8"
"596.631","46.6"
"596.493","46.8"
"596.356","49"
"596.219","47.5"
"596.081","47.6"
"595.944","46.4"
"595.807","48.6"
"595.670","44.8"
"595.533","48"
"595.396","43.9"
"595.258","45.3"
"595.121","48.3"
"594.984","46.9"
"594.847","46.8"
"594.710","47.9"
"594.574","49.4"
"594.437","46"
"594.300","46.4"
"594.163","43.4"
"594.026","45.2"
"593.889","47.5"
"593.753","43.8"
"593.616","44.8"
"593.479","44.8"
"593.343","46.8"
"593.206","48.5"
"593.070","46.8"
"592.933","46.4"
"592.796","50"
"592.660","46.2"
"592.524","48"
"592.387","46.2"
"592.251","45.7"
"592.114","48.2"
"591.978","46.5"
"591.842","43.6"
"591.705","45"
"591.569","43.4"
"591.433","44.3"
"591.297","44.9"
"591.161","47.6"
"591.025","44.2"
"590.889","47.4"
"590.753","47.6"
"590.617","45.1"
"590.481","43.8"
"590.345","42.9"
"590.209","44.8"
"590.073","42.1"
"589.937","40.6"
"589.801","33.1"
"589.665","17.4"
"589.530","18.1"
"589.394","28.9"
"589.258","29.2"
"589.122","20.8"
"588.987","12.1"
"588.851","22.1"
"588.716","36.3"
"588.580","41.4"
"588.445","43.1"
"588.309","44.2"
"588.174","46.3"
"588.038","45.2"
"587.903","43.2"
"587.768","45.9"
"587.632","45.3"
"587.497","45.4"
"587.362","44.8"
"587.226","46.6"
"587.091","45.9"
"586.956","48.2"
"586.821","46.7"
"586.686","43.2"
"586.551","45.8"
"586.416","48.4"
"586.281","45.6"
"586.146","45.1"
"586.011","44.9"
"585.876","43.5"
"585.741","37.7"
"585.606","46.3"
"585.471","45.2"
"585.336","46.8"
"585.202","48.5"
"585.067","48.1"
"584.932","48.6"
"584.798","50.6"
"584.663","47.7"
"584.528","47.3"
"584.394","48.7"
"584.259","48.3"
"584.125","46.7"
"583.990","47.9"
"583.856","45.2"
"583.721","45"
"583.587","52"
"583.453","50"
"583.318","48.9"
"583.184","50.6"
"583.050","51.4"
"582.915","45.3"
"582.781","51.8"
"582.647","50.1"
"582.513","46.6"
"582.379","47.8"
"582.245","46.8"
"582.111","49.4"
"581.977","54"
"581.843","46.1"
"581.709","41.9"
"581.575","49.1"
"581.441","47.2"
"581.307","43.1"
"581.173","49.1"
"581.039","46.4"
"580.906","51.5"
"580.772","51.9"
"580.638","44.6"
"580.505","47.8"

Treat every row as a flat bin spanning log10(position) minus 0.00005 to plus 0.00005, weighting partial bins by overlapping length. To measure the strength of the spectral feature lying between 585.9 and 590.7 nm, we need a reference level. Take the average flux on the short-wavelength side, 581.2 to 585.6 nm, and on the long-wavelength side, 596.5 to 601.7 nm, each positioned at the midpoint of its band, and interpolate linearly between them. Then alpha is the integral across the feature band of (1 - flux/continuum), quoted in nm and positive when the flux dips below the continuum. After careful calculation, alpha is 0.81 nm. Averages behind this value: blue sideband 48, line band 39.5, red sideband 46.8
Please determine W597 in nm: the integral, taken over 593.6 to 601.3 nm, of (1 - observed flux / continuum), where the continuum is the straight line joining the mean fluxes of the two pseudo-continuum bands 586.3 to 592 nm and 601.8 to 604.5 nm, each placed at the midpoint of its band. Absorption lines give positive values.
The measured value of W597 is -0.47 nm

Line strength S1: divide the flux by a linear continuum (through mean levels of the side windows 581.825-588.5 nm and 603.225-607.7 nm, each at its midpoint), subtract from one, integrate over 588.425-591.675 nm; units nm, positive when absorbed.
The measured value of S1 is 0.71 nm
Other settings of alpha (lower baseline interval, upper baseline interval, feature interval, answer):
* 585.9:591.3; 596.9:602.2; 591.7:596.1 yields -0.32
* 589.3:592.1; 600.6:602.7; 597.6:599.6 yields -0.12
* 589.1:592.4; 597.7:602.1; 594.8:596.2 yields -0.11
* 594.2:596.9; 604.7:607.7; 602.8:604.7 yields -0.01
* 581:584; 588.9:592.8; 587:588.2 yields -0.07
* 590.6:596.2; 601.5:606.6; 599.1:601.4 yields -0.01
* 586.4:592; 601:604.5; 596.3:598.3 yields -0.15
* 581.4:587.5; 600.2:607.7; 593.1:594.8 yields 0.03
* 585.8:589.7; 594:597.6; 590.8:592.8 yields -0.13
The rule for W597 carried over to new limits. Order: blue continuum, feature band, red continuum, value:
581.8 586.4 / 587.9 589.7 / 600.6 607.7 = 0.590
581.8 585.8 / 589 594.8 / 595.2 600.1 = 0.614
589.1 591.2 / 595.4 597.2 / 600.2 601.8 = -0.232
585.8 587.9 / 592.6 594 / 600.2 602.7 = -0.030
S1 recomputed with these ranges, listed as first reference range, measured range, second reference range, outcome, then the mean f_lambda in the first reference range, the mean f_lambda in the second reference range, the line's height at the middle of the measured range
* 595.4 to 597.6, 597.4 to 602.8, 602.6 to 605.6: 0.147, 47.6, 47.3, 47.5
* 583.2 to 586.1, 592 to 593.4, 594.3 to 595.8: -0.012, 47.1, 46.8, 46.9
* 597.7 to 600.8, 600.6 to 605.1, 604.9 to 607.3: 0.052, 46.7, 47.1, 46.9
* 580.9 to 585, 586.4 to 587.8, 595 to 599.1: 0.056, 48.2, 47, 47.8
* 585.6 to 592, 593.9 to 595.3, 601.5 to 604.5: -0.114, 40.8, 46.4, 43.1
